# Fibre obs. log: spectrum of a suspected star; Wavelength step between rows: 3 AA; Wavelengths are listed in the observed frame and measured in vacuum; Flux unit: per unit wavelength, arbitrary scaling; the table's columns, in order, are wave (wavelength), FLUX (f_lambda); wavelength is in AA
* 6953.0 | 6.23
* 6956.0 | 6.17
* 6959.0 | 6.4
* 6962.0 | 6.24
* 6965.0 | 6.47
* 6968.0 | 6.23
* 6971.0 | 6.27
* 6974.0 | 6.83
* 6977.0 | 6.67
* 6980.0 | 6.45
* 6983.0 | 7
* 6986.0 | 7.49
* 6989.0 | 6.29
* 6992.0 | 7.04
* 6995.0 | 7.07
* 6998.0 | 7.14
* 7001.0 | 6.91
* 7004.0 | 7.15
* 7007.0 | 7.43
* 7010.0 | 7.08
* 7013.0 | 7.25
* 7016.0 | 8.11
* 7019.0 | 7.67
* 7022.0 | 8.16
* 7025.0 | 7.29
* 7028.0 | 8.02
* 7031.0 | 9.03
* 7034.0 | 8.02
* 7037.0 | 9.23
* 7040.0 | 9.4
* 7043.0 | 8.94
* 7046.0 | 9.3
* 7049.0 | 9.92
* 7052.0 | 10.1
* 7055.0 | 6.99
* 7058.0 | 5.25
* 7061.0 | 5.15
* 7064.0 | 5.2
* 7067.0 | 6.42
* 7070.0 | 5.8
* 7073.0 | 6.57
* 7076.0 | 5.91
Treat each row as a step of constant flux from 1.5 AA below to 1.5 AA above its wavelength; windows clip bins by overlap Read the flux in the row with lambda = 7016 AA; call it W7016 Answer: 8.11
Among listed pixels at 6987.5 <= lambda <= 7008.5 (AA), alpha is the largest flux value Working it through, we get 7.43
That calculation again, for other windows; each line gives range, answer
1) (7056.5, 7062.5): 5.25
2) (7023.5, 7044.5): 9.4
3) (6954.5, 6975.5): 6.83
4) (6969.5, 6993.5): 7.49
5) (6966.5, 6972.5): 6.27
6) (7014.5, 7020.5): 8.11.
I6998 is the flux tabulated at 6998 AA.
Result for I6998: 7.14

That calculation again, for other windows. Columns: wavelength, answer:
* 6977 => 6.67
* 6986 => 7.49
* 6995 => 7.07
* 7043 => 8.94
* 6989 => 6.29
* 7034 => 8.02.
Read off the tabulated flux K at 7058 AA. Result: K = 5.25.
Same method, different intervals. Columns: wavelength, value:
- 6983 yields 7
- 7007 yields 7.43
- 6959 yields 6.4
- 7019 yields 7.67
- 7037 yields 9.23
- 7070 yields 5.8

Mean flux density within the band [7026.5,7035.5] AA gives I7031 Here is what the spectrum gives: 8.36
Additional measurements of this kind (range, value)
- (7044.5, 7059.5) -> 8.31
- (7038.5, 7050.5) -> 9.39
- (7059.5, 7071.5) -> 5.64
